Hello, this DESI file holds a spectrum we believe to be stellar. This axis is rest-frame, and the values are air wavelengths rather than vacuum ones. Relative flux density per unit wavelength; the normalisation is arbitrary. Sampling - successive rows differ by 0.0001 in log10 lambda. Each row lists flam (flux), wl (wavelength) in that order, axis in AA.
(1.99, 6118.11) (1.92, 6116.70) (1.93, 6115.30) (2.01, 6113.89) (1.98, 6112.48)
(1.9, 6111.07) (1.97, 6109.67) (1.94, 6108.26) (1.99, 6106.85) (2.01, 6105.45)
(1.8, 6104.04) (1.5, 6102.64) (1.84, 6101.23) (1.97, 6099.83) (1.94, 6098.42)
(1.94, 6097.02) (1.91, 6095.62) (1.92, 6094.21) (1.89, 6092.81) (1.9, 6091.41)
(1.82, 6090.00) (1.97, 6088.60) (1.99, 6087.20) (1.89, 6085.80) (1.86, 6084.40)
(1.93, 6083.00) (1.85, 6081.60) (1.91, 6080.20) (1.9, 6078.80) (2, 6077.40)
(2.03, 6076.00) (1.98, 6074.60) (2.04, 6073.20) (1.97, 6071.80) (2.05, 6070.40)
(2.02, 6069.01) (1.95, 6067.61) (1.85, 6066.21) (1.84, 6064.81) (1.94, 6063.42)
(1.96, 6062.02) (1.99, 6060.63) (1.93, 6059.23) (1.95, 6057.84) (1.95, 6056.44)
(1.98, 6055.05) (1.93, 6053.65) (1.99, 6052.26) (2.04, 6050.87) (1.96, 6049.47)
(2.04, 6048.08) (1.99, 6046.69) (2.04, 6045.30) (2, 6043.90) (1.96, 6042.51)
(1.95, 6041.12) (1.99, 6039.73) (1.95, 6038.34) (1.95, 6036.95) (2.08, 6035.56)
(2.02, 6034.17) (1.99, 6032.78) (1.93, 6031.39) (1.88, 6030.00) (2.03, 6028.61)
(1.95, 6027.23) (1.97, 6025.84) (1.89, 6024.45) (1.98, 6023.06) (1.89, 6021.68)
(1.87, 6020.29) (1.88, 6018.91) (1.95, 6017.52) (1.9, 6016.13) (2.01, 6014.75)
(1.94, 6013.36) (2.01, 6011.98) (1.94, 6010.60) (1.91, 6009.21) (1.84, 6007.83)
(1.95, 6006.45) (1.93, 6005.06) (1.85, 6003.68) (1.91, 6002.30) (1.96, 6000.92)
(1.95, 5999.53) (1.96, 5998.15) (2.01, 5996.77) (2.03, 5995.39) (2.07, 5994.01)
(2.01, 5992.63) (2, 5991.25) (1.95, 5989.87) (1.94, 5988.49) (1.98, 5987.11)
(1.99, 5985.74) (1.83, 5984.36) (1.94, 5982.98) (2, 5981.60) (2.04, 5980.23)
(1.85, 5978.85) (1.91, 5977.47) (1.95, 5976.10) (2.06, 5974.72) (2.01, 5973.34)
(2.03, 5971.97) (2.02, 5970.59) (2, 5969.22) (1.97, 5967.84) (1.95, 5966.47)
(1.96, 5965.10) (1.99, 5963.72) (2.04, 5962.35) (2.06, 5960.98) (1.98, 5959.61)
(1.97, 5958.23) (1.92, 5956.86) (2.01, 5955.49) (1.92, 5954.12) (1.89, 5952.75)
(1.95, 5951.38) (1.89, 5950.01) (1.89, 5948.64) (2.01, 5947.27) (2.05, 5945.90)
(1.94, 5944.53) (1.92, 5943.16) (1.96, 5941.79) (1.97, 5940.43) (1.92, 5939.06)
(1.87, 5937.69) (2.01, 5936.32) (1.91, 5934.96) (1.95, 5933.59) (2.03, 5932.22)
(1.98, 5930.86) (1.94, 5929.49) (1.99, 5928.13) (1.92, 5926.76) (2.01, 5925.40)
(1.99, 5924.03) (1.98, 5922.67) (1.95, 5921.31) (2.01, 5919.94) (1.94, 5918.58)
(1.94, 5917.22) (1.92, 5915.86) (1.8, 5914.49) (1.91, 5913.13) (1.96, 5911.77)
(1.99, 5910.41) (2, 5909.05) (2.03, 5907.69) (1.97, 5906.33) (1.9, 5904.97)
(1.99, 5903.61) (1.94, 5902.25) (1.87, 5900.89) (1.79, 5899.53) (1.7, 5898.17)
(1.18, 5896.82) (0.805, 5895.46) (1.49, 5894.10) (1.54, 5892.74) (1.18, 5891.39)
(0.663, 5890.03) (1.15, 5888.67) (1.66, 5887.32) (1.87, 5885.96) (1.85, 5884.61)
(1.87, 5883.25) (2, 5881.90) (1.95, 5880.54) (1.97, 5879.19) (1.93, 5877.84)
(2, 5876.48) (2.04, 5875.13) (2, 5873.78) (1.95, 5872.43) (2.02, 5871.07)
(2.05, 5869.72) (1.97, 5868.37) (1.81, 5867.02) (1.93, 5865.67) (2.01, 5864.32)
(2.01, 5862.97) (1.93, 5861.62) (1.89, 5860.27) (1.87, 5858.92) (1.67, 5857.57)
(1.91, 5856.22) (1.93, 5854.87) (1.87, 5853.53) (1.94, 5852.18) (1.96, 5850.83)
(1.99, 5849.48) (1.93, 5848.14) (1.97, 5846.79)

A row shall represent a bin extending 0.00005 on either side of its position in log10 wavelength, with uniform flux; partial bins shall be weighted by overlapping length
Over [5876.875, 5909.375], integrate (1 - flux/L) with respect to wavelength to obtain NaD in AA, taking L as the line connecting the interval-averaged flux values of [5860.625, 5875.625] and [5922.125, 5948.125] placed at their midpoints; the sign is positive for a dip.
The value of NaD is 4.8 AA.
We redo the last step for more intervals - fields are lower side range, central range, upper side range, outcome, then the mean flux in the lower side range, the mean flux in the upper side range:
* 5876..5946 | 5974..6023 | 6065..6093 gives -1.7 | 1.83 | 1.94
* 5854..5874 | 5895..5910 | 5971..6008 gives 1.4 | 1.93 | 1.96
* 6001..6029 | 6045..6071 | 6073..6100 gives -0.5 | 1.93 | 1.93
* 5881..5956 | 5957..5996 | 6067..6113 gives -2.5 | 1.83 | 1.93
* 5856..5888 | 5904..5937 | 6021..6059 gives -0.4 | 1.92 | 1.97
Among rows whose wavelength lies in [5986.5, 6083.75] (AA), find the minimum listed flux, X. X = 1.84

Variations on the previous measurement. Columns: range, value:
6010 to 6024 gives 1.87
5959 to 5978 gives 1.91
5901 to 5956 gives 1.8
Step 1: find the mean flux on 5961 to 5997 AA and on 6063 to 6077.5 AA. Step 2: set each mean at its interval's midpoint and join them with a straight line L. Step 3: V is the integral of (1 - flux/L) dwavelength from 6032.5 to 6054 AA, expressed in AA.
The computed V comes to -0.22 AA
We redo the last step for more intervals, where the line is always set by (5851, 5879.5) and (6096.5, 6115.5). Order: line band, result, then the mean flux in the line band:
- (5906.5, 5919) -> -0.08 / 1.94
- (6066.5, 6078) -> -0.53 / 2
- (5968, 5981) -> -0.41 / 1.98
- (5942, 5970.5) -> -0.59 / 1.97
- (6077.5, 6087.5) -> 0.02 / 1.91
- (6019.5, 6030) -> -0.10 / 1.94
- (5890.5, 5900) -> 2.83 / 1.36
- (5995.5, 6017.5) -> -0.24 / 1.94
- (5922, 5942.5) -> -0.34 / 1.96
